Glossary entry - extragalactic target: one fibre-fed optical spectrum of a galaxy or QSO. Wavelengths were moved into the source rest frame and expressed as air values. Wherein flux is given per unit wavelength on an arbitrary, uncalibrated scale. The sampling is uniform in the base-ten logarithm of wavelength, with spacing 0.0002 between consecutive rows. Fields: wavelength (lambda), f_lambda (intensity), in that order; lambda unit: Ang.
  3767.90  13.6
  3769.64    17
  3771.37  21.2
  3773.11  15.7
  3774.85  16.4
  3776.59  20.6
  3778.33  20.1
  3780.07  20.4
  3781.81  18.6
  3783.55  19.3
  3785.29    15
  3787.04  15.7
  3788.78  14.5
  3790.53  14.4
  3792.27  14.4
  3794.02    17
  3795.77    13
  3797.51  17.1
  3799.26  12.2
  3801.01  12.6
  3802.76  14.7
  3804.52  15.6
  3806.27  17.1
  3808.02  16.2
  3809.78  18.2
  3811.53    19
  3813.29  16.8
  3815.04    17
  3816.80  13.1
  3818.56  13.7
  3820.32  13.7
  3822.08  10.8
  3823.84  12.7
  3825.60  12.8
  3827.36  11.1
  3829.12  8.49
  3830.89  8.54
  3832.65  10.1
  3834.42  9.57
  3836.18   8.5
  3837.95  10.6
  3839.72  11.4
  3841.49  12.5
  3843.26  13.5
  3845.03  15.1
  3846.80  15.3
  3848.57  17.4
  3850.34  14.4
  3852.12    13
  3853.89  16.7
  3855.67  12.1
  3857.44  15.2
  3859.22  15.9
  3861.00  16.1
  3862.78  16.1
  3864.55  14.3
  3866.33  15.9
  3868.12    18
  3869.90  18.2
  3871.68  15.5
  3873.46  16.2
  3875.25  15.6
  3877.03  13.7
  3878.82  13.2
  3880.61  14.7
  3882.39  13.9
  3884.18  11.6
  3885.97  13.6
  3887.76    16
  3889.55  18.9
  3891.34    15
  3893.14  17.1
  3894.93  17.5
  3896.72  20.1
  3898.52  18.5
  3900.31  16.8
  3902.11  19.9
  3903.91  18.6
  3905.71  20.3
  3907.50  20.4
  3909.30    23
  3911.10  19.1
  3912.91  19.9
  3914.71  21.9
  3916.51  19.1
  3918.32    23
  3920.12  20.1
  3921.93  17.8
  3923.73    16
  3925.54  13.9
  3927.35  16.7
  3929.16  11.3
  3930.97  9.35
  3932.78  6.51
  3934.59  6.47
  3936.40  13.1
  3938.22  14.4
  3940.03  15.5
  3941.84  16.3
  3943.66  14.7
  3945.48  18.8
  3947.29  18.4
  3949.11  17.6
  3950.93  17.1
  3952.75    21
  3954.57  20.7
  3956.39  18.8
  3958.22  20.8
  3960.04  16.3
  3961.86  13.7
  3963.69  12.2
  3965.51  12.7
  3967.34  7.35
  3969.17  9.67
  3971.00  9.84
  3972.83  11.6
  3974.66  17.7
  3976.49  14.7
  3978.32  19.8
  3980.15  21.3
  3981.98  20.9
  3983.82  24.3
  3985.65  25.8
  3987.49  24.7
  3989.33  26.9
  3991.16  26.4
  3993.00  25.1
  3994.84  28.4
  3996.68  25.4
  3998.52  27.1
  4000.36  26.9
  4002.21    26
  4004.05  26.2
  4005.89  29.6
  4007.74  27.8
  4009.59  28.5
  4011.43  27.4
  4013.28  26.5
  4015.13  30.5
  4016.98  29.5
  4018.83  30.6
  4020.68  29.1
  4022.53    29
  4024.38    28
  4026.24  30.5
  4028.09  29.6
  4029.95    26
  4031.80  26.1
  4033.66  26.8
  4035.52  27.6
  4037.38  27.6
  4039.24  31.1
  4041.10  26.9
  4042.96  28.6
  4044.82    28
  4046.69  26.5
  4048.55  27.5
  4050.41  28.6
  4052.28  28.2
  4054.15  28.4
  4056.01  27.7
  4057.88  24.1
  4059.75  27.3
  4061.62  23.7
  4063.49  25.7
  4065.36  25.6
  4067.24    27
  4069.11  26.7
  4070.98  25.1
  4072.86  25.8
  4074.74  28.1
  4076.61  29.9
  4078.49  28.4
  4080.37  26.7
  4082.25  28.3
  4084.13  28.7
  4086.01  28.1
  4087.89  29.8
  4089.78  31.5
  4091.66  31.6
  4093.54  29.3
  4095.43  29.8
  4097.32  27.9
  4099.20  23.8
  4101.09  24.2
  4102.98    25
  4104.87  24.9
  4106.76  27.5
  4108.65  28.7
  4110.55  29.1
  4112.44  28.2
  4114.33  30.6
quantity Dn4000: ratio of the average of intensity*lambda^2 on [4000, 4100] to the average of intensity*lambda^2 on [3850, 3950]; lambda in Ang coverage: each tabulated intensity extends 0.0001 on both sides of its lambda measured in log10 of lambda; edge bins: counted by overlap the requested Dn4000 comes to 1.9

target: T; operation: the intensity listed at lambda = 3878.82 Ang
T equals 13.2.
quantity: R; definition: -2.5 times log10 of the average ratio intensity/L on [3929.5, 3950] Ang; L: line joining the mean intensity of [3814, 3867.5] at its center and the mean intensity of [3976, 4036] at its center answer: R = 0.48 mag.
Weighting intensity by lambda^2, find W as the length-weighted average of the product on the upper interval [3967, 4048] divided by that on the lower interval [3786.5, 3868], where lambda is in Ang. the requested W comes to 1.97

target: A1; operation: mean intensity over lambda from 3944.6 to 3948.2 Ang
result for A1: 18.6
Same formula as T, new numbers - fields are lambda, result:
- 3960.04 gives 16.3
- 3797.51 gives 17.1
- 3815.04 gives 17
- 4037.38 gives 27.6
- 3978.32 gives 19.8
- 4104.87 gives 24.9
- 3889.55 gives 18.9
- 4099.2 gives 23.8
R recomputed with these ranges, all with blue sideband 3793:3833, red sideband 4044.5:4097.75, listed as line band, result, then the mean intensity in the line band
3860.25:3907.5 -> 0.09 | 16.4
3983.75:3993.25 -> -0.10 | 25.7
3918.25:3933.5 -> 0.34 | 14.6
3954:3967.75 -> 0.37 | 15.5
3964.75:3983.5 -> 0.46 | 14.9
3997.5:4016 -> -0.14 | 27.6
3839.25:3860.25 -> 0.11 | 14.4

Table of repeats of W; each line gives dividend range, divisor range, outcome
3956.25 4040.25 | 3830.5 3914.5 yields 1.62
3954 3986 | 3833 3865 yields 1.27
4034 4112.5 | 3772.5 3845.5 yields 2.18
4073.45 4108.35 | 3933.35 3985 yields 1.87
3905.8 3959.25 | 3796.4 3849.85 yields 1.33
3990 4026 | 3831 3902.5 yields 2.01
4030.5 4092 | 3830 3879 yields 2.18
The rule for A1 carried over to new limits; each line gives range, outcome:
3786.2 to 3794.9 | 15.2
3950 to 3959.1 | 19.7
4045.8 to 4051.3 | 27.6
